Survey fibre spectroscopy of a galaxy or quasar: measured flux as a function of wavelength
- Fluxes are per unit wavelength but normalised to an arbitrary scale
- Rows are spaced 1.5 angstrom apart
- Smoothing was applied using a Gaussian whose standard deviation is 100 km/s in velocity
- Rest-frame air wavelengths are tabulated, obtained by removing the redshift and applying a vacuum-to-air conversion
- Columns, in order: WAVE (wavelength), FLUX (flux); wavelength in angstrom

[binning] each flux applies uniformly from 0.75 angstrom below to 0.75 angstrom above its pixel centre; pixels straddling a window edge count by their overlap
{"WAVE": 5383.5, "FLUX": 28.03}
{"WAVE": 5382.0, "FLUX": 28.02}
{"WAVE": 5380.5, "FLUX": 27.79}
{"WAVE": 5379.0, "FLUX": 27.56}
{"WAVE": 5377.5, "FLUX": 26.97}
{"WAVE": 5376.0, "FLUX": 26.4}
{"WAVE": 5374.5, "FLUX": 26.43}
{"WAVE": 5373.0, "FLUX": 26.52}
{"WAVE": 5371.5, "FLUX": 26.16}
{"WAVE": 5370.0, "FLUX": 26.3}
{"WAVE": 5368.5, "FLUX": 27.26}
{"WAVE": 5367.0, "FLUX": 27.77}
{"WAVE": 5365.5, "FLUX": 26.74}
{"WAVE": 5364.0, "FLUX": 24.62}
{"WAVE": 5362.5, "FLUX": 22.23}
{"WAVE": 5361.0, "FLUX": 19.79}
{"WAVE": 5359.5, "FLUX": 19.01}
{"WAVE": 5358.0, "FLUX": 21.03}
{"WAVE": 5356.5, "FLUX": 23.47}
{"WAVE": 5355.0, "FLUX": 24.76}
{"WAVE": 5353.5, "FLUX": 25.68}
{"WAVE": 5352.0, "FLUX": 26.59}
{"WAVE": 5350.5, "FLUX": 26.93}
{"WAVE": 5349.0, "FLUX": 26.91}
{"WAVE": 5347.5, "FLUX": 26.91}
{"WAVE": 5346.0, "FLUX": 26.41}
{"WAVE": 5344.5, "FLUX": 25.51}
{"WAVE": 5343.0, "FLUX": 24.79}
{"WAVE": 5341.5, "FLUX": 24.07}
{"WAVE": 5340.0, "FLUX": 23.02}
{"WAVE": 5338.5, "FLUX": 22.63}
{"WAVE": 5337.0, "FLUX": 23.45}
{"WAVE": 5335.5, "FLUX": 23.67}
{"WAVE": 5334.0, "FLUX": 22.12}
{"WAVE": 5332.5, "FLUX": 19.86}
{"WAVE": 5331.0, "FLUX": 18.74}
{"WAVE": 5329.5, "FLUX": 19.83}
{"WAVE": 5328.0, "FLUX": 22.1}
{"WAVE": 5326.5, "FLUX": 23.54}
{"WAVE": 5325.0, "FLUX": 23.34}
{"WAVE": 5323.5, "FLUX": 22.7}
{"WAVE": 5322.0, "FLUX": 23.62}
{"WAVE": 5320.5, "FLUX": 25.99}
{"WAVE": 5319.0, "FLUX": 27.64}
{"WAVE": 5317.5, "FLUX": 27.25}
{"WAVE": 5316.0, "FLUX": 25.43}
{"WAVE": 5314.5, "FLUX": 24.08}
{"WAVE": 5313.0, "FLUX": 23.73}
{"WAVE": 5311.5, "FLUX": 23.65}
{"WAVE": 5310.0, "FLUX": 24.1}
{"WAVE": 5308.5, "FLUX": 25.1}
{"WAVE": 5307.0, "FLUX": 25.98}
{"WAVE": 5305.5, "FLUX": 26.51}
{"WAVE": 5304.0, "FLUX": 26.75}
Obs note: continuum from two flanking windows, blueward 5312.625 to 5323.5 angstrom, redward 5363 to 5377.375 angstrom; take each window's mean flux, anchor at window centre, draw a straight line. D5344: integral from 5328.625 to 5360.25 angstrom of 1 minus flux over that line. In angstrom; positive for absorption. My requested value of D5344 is 2.8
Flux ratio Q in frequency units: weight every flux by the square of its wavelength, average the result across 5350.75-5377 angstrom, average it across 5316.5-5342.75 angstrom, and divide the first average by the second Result 1.08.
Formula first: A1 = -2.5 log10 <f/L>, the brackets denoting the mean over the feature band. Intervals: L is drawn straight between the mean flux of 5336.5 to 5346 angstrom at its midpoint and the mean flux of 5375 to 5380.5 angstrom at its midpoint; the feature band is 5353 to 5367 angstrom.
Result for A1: 0.11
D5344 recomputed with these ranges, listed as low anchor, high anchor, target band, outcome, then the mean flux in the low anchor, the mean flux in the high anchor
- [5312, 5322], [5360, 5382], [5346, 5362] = 1.0 angstrom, 25.5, 25.9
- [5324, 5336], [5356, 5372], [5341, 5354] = -1.8 angstrom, 21.6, 24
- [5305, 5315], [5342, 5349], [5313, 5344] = 2.3 angstrom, 24.7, 25.9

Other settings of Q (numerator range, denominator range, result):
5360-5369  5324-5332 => 1.16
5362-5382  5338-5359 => 1.07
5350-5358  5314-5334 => 1.08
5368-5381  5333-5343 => 1.17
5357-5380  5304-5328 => 1.03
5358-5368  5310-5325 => 0.96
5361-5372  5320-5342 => 1.15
